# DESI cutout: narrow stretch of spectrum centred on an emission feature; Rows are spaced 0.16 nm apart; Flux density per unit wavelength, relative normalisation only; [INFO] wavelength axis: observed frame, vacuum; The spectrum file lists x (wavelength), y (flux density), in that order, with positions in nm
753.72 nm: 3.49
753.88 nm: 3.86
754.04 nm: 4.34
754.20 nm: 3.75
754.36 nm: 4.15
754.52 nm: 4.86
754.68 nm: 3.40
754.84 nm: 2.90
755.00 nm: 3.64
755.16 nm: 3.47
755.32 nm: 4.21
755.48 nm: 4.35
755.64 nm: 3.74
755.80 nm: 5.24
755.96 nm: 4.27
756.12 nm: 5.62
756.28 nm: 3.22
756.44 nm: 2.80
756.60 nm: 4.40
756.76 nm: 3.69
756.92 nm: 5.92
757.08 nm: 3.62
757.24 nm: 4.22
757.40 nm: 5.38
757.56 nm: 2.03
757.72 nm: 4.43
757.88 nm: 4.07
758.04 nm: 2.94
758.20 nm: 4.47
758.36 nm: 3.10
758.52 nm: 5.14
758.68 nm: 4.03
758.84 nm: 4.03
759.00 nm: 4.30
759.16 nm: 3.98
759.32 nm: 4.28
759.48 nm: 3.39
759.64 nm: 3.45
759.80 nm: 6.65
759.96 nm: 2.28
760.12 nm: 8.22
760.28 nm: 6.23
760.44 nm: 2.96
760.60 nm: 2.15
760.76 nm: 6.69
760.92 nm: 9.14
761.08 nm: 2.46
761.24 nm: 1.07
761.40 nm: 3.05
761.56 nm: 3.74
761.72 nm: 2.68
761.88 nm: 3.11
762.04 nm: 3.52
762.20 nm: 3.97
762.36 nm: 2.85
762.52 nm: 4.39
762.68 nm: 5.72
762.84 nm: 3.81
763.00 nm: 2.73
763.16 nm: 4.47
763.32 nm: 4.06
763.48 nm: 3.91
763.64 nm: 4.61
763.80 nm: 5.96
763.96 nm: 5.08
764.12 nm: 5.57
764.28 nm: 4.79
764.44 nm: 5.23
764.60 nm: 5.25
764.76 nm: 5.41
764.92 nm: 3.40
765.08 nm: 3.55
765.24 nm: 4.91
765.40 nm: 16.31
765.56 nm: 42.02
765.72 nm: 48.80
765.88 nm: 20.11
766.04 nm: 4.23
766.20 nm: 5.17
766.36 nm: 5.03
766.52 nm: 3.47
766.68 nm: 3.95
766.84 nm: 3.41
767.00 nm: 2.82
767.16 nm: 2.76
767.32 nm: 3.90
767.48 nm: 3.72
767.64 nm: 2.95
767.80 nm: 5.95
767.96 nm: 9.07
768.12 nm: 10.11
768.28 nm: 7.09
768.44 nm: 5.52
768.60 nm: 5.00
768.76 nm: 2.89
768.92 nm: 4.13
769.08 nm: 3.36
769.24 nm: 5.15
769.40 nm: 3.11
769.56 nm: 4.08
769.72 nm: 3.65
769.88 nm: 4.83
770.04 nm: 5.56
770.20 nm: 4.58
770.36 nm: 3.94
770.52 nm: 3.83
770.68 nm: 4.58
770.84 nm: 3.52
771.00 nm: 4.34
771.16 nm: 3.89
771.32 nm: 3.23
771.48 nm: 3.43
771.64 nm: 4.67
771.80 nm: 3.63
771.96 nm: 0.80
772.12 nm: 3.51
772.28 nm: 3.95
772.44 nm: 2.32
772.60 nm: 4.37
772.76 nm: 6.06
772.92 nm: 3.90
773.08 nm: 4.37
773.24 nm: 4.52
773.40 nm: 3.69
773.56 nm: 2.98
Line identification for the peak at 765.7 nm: H-alpha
